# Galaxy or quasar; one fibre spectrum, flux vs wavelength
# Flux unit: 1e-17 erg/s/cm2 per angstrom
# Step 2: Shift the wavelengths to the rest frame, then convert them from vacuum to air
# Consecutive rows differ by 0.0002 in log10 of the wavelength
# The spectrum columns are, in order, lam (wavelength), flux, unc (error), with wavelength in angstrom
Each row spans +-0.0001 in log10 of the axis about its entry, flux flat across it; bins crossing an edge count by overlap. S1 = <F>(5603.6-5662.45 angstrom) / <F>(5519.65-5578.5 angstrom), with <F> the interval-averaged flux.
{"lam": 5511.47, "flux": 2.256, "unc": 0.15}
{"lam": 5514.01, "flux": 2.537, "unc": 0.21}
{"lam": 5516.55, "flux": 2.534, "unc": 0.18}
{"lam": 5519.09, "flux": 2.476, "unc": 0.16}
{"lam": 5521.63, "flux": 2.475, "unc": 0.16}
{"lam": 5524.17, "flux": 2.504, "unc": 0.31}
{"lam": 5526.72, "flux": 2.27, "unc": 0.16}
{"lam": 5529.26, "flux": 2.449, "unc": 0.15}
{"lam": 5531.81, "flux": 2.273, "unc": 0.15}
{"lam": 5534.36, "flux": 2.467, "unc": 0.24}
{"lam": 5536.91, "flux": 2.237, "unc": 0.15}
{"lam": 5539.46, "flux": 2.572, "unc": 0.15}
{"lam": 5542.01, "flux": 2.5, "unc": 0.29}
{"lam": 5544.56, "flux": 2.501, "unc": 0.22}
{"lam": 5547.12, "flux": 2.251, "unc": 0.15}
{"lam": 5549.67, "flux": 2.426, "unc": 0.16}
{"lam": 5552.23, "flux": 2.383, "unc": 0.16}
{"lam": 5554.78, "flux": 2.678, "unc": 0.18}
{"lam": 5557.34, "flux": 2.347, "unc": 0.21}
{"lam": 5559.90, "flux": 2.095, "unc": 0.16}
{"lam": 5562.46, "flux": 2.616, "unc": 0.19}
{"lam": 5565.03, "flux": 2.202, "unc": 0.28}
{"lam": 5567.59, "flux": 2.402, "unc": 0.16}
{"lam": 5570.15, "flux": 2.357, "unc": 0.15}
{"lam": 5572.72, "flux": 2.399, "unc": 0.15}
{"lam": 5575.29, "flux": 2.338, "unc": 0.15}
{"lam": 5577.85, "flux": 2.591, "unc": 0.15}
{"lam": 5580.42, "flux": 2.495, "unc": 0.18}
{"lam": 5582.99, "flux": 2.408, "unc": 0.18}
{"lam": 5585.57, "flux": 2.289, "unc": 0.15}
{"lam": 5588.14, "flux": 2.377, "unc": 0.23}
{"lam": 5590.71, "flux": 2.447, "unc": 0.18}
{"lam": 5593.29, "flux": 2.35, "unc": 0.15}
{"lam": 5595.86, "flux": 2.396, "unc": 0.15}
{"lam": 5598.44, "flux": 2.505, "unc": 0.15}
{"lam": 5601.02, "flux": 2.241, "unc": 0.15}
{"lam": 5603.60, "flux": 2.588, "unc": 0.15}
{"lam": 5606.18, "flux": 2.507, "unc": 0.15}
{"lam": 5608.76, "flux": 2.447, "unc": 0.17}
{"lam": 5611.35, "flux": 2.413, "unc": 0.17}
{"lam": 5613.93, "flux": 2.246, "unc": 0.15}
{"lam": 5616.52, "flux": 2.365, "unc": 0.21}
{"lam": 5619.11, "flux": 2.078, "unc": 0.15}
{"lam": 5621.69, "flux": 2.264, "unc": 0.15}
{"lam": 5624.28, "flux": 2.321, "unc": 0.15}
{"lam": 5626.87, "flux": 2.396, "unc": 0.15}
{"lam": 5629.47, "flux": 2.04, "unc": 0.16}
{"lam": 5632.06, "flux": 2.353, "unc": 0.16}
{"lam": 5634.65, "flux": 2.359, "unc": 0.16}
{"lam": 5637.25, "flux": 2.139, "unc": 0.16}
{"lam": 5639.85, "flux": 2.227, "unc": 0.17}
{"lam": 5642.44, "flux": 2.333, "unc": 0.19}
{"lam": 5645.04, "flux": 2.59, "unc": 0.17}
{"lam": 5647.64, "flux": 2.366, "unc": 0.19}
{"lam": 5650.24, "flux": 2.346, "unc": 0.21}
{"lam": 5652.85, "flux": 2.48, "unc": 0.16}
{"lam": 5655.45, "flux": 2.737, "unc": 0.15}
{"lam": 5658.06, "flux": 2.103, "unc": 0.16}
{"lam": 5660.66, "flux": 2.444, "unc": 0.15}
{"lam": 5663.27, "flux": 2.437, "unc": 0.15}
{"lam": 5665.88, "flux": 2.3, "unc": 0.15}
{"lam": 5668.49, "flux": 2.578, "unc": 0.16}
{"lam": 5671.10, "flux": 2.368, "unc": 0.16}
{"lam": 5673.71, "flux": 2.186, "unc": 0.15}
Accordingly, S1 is 1.0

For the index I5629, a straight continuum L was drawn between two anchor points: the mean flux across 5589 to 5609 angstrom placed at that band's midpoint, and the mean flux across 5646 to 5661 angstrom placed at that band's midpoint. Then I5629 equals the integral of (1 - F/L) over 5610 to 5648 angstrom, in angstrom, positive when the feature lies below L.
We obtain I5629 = 2.0 angstrom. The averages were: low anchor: 2.43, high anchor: 2.41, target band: 2.3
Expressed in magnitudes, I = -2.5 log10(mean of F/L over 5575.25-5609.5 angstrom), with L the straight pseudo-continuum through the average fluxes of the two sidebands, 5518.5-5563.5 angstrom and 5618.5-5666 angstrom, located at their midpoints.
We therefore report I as -0.02 mag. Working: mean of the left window 2.42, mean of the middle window 2.43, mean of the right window 2.34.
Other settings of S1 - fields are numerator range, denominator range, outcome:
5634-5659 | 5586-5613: 0.98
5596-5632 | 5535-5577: 0.98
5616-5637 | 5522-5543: 0.94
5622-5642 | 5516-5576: 0.94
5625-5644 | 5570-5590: 0.94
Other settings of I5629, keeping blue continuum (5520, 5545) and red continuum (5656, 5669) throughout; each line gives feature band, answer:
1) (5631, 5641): 0.5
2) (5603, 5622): 0.3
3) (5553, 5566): 0.1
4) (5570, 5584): -0.2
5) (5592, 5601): 0.0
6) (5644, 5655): -0.4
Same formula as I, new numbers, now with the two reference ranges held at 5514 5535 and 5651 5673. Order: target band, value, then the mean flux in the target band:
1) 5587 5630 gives 0.03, 2.36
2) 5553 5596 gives 0.01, 2.4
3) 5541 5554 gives 0.01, 2.42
